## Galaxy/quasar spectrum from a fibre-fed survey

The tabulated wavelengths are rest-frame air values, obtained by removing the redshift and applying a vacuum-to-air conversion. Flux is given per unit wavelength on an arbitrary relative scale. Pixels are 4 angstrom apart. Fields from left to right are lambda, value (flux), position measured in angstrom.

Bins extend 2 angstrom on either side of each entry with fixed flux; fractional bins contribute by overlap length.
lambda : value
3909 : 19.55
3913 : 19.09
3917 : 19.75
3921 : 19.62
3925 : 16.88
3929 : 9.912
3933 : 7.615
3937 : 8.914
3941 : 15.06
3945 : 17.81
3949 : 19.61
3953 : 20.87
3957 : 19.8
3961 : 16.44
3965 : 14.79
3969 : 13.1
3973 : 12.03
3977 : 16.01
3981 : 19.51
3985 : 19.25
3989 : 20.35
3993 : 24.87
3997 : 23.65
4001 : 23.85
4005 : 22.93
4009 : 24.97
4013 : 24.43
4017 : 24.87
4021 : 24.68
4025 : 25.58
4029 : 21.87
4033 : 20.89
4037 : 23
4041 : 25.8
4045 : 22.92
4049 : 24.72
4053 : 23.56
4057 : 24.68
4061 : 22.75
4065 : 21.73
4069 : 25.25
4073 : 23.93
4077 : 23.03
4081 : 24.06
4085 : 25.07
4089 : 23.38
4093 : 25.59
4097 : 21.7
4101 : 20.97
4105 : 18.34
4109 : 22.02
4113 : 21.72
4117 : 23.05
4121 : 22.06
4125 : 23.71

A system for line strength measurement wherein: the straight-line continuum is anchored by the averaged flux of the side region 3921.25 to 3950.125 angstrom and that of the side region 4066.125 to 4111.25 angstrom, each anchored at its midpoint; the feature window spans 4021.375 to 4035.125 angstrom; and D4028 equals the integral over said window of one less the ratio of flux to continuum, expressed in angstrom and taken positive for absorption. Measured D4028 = -2.6 angstrom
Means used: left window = 13.9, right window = 23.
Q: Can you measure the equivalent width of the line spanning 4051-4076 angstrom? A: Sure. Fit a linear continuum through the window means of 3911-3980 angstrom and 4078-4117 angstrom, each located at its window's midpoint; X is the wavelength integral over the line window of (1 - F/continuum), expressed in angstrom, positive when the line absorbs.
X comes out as -3.1 angstrom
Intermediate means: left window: 15.8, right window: 22.6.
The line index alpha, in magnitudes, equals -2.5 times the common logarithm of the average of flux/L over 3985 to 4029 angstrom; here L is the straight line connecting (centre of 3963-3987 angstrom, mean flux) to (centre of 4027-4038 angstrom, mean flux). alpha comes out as -0.23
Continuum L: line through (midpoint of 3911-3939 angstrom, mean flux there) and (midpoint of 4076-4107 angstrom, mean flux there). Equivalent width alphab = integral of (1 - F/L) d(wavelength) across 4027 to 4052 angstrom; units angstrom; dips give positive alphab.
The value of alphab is -3.7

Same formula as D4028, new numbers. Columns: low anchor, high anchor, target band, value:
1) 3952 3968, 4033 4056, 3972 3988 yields 1.5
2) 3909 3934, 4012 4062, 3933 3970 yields 4.6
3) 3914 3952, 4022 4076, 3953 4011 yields -1.7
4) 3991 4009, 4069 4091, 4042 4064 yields 0.2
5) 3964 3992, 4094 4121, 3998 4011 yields -4.5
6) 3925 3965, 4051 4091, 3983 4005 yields -4.6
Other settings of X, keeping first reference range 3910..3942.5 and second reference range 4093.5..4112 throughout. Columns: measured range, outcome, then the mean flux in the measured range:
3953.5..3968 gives -1.0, 17.1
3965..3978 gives 2.1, 13.7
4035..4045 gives -2.7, 24.1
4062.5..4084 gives -3.8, 23.6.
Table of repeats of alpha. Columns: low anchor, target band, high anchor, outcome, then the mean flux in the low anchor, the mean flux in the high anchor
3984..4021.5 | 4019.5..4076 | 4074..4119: -0.03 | 23.4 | 22.7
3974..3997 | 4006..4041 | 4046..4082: -0.10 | 20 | 23.7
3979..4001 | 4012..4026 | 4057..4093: -0.11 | 21.7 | 23.8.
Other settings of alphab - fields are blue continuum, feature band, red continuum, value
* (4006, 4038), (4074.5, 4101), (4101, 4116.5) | -2.4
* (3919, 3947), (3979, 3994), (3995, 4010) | 0.5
